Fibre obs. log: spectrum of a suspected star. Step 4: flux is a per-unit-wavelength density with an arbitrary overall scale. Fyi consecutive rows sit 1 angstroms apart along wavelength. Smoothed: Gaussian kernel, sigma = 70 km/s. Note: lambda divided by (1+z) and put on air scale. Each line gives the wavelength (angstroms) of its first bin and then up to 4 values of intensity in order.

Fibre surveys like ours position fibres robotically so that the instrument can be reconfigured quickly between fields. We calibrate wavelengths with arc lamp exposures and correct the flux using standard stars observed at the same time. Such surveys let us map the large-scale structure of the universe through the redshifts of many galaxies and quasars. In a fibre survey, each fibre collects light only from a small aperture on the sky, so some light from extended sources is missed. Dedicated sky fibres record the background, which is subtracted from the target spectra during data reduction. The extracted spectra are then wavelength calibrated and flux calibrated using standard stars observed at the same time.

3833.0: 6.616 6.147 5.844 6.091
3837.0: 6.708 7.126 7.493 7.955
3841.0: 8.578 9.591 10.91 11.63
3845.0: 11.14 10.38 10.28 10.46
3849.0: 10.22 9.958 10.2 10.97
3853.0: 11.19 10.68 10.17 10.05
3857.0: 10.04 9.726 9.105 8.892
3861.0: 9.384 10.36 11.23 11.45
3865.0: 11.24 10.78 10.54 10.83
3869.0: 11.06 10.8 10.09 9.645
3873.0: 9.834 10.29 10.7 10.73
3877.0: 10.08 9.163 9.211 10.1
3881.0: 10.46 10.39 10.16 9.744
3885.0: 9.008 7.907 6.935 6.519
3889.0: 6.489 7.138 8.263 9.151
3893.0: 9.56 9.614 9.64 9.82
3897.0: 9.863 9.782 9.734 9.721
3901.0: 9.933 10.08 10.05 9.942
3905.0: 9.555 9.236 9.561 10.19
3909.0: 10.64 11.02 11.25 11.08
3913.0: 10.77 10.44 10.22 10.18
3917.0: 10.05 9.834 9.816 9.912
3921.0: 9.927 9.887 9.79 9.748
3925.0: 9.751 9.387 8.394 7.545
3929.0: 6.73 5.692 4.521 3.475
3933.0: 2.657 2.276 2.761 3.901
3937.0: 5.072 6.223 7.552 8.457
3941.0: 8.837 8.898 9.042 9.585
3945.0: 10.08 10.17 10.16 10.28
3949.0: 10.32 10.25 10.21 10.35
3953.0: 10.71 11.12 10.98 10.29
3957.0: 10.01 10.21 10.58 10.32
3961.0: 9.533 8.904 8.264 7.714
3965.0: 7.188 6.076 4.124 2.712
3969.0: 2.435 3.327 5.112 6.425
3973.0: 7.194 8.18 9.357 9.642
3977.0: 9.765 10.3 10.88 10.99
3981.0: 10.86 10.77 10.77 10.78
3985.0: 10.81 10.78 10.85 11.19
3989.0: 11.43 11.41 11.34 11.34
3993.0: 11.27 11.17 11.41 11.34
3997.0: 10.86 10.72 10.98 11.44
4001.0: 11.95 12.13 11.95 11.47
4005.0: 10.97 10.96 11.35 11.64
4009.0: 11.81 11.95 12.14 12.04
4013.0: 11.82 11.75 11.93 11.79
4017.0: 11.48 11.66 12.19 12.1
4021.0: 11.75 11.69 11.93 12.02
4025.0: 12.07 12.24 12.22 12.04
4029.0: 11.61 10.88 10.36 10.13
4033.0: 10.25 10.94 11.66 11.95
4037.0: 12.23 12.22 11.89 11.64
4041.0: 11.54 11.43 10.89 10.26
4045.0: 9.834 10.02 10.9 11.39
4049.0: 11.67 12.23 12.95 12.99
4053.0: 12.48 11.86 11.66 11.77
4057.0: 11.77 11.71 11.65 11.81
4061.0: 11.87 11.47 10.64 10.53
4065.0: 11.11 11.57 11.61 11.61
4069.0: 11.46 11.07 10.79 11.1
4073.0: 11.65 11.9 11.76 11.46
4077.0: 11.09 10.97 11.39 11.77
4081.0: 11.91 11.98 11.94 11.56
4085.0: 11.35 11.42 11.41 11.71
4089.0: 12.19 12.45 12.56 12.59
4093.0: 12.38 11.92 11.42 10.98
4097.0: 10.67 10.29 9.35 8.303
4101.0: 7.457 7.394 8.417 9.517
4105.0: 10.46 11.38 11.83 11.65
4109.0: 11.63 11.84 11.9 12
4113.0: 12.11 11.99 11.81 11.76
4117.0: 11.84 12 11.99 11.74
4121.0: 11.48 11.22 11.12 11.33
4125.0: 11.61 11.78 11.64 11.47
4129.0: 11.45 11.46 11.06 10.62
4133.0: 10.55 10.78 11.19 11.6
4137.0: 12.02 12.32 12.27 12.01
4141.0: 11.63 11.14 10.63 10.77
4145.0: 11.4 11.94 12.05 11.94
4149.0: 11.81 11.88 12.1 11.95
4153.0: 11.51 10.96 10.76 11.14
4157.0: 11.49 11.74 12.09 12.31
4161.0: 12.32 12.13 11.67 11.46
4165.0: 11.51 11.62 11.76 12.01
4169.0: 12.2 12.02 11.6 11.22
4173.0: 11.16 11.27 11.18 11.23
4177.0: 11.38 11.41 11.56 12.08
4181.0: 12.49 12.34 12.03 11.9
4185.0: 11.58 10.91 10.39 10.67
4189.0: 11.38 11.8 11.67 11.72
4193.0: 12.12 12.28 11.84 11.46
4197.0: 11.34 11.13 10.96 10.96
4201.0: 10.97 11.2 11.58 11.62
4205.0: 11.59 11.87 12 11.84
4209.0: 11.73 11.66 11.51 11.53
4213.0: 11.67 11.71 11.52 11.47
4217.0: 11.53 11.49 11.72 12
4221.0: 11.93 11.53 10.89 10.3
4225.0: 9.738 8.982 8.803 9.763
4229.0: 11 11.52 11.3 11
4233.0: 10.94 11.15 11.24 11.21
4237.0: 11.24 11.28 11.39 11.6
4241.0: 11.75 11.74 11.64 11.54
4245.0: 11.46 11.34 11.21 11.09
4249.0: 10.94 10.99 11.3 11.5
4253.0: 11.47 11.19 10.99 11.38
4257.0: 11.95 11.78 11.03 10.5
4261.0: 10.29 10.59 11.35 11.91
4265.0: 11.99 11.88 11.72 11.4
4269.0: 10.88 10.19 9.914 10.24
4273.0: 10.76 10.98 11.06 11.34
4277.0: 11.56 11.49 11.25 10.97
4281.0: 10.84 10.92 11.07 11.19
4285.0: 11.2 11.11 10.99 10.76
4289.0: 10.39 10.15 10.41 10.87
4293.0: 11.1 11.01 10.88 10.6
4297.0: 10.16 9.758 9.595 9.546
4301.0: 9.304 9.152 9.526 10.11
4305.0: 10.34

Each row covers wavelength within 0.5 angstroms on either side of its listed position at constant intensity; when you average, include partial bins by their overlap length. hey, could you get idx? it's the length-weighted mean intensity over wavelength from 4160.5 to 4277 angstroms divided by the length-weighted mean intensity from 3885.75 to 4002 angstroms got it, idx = 1.2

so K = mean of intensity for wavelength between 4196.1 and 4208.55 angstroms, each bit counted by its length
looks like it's 11.4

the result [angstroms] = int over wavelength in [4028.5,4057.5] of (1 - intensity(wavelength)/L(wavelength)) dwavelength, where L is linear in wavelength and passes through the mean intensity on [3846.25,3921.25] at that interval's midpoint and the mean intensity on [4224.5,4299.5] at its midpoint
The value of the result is -3.0 angstroms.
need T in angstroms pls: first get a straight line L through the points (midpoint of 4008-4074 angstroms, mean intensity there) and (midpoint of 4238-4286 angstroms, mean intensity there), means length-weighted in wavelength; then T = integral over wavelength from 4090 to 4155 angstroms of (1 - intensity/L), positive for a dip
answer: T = 0.9 angstroms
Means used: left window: 11.6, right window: 11.2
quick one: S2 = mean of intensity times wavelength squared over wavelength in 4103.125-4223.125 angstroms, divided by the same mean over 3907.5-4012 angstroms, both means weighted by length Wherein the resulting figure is 1.4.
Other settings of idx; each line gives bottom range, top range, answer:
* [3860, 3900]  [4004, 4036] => 1.20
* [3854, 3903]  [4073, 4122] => 1.16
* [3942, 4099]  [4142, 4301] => 1.04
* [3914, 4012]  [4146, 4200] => 1.26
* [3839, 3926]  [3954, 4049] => 1.06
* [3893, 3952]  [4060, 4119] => 1.27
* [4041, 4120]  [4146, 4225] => 1.02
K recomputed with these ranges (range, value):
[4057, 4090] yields 11.5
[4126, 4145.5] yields 11.4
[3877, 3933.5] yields 9.11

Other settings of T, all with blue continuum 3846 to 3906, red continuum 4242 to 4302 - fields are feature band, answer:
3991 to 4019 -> -3.7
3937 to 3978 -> 6.3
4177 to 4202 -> -1.9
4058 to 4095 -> -4.3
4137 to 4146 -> -0.8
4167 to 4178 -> -0.9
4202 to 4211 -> -0.8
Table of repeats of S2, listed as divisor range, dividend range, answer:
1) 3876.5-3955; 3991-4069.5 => 1.37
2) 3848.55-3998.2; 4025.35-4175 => 1.34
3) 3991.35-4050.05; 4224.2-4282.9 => 1.08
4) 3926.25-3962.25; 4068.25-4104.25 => 1.44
